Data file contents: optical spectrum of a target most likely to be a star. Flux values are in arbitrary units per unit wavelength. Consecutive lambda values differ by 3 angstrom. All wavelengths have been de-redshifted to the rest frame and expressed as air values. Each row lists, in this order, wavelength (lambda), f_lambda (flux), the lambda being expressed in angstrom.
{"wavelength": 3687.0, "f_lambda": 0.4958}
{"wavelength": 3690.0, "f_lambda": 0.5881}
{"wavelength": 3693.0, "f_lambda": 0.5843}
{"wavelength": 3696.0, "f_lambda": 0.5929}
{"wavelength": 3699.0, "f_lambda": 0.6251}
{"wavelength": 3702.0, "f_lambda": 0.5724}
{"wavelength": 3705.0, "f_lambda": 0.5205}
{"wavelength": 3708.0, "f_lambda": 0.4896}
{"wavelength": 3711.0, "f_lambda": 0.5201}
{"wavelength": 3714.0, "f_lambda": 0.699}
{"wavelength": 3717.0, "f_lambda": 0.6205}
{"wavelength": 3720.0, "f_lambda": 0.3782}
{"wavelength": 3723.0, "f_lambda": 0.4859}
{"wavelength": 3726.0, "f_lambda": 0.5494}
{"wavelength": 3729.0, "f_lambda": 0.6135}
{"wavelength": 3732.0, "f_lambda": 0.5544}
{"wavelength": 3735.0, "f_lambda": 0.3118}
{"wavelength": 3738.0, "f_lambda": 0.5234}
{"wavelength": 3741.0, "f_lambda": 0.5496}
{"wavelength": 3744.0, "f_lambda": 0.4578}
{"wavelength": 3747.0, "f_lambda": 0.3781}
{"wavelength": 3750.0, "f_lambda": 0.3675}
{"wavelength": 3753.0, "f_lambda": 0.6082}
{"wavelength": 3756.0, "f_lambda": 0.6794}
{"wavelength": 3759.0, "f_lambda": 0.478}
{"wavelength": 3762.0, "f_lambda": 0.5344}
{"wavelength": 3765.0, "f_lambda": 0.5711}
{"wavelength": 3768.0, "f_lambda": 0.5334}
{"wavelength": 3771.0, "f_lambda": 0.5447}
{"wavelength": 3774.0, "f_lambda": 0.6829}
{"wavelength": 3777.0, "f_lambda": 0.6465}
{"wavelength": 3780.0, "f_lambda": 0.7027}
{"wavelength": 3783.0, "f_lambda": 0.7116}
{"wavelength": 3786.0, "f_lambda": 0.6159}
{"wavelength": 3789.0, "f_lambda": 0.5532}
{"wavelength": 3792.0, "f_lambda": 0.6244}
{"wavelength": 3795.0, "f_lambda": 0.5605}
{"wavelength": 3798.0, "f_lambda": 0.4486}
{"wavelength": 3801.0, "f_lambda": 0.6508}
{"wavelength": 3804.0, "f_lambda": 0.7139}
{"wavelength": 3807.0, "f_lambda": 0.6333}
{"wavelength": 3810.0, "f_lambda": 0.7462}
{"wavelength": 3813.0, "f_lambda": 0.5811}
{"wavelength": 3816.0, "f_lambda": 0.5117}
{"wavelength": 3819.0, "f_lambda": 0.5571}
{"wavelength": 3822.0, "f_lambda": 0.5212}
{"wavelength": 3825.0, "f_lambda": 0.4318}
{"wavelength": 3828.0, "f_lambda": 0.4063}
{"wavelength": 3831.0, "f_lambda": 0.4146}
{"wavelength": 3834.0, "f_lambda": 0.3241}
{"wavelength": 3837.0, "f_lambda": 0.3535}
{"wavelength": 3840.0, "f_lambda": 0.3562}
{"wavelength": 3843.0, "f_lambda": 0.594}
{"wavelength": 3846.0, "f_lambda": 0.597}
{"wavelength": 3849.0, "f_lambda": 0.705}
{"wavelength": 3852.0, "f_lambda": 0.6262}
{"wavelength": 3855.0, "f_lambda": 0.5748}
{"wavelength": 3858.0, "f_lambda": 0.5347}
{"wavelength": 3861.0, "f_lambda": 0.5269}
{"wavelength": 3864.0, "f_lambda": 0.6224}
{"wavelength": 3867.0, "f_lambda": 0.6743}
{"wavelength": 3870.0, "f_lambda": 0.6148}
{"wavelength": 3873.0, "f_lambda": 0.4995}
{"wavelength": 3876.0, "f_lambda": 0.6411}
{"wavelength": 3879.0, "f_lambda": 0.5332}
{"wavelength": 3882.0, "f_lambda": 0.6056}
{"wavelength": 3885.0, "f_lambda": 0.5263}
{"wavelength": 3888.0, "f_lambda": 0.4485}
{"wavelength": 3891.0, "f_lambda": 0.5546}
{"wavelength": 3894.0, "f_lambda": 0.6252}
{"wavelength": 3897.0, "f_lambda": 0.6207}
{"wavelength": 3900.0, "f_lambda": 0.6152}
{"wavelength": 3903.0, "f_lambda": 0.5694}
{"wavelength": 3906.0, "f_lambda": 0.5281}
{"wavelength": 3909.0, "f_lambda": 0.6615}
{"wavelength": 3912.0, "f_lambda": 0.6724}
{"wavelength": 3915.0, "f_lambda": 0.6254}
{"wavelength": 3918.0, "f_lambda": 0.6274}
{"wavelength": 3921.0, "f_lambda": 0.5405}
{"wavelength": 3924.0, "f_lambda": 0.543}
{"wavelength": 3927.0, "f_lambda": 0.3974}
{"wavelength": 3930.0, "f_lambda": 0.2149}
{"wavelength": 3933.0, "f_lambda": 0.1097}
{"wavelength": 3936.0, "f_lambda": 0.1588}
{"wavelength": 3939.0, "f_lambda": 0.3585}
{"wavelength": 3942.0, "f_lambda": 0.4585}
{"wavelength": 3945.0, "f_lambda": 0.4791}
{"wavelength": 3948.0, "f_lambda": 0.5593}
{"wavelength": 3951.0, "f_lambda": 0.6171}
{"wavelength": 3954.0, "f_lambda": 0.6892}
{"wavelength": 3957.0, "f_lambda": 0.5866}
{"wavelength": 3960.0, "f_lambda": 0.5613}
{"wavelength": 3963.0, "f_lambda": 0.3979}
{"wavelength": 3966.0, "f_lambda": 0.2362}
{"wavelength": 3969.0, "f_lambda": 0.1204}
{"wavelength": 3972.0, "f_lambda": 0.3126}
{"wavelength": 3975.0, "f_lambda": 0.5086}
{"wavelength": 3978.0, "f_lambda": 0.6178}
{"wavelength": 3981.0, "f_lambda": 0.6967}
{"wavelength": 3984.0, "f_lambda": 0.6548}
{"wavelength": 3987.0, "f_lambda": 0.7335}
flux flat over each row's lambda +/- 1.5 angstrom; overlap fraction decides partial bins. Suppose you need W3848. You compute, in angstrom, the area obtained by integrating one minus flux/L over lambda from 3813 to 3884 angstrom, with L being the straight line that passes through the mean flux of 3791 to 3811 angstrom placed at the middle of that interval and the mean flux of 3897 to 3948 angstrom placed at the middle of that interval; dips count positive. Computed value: 3.9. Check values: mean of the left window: 0.622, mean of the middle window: 0.533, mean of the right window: 0.479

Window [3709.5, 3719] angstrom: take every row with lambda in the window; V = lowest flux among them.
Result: 0.5201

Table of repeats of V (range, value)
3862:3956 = 0.1097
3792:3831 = 0.4063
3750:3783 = 0.3675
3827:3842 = 0.3241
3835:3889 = 0.3535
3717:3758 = 0.3118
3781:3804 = 0.4486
